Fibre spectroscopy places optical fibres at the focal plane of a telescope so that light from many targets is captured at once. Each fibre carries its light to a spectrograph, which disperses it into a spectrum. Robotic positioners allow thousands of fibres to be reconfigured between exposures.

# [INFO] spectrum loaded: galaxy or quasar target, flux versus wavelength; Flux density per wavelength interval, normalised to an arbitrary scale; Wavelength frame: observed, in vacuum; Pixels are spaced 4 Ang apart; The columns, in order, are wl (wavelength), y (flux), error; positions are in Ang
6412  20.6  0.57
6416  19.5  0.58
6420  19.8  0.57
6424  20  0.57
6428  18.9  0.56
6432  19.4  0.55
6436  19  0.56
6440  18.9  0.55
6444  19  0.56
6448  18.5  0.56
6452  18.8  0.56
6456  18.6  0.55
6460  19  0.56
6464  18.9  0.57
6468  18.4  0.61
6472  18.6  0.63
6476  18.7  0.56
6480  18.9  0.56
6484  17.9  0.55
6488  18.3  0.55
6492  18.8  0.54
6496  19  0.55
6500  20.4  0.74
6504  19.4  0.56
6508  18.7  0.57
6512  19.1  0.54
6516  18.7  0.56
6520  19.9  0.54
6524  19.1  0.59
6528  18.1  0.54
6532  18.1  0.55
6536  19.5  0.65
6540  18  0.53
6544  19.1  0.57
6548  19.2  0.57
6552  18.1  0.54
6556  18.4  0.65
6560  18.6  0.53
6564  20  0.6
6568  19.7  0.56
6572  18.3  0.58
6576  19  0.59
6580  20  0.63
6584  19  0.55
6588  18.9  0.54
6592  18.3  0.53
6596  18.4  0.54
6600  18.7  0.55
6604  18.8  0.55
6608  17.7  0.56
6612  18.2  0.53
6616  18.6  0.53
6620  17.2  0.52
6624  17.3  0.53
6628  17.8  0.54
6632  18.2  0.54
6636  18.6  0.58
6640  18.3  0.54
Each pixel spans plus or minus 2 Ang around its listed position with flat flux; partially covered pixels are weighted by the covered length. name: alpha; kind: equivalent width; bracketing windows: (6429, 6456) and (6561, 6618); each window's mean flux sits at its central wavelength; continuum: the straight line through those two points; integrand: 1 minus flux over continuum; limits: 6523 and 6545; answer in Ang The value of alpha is 0.3 Ang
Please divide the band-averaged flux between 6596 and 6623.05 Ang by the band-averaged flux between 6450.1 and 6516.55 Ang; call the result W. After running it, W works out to 0.97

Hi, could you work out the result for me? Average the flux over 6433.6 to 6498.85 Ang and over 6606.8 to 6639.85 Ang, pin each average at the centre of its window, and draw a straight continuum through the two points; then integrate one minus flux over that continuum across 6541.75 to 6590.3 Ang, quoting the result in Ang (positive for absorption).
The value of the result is -2.0 Ang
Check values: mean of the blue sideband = 18.7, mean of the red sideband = 18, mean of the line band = 19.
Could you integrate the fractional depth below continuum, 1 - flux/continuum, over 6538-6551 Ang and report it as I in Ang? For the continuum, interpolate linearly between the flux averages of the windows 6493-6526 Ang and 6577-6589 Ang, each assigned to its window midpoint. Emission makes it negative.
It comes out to 0.4 Ang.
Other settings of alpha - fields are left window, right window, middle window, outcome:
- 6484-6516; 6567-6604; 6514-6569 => 0.20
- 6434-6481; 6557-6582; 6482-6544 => 0.41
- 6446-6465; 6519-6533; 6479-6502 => -0.15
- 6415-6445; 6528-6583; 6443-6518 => 1.26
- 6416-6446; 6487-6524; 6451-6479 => 0.76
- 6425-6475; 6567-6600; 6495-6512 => -0.44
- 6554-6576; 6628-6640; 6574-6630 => 0.60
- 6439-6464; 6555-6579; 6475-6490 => 0.35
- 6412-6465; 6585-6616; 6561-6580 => -0.72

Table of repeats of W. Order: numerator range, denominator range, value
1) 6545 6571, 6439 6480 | 1.01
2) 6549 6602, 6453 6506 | 1.00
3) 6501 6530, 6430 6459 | 1.01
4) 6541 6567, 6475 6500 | 1.01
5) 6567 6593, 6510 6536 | 1.01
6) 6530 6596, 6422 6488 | 1.00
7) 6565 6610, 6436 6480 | 1.00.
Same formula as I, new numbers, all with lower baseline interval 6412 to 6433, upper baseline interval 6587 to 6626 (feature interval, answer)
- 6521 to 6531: 0.1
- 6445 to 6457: 0.5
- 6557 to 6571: -0.6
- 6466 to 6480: 0.5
